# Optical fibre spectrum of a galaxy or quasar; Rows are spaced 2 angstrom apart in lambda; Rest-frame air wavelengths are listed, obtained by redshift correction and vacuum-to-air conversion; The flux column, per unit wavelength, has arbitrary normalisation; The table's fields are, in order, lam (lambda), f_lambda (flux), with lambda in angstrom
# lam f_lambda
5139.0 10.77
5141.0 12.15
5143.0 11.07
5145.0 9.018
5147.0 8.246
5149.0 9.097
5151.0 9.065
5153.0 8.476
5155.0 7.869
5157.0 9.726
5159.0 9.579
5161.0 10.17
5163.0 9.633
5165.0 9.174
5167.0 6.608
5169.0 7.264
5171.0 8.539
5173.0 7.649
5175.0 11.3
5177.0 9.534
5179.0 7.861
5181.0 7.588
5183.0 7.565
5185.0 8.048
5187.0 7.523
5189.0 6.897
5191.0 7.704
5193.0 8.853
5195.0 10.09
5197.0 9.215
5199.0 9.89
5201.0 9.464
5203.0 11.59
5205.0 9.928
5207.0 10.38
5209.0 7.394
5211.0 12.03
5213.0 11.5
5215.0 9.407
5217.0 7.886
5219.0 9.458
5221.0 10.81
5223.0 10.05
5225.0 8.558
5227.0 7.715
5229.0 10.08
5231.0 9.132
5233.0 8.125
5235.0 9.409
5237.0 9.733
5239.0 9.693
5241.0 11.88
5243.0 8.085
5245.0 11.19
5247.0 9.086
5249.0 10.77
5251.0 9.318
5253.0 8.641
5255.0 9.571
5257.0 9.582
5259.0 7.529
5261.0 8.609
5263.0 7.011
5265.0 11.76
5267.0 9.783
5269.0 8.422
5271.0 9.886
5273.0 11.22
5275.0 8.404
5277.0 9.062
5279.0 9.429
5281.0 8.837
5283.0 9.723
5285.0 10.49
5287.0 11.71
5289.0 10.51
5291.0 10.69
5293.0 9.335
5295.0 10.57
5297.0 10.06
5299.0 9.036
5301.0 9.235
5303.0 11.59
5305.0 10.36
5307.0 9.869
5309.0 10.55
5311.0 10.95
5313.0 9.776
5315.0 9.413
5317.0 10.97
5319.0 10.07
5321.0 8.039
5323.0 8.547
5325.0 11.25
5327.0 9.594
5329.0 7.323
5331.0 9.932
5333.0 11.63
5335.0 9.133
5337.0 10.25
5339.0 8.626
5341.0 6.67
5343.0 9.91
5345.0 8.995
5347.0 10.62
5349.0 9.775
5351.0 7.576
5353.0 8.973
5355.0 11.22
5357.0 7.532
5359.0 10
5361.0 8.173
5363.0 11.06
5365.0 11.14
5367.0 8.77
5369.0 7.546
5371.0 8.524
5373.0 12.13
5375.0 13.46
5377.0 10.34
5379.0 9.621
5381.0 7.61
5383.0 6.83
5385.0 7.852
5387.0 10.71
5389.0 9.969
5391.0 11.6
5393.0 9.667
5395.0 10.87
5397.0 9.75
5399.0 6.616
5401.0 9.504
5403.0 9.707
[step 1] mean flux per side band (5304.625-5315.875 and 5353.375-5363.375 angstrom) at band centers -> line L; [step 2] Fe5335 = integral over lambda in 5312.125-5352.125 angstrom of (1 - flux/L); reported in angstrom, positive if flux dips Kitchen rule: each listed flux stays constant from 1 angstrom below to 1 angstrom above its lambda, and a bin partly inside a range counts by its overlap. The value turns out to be 1.8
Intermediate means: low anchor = 10.1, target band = 9.4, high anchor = 9.47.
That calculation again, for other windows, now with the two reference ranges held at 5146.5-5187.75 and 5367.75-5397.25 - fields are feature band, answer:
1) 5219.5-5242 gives -1.5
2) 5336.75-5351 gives 0.7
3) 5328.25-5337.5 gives -0.2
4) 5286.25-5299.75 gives -1.4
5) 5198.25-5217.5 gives -2.6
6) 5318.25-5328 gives 0.0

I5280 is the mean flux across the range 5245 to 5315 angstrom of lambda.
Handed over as 9.76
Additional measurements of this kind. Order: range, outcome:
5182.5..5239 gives 9.25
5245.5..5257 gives 9.56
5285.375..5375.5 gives 9.79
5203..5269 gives 9.52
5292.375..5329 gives 9.89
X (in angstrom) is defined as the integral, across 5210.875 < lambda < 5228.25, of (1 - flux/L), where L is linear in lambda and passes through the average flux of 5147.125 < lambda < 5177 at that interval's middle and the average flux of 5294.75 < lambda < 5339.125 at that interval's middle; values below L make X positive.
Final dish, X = -0.7 angstrom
